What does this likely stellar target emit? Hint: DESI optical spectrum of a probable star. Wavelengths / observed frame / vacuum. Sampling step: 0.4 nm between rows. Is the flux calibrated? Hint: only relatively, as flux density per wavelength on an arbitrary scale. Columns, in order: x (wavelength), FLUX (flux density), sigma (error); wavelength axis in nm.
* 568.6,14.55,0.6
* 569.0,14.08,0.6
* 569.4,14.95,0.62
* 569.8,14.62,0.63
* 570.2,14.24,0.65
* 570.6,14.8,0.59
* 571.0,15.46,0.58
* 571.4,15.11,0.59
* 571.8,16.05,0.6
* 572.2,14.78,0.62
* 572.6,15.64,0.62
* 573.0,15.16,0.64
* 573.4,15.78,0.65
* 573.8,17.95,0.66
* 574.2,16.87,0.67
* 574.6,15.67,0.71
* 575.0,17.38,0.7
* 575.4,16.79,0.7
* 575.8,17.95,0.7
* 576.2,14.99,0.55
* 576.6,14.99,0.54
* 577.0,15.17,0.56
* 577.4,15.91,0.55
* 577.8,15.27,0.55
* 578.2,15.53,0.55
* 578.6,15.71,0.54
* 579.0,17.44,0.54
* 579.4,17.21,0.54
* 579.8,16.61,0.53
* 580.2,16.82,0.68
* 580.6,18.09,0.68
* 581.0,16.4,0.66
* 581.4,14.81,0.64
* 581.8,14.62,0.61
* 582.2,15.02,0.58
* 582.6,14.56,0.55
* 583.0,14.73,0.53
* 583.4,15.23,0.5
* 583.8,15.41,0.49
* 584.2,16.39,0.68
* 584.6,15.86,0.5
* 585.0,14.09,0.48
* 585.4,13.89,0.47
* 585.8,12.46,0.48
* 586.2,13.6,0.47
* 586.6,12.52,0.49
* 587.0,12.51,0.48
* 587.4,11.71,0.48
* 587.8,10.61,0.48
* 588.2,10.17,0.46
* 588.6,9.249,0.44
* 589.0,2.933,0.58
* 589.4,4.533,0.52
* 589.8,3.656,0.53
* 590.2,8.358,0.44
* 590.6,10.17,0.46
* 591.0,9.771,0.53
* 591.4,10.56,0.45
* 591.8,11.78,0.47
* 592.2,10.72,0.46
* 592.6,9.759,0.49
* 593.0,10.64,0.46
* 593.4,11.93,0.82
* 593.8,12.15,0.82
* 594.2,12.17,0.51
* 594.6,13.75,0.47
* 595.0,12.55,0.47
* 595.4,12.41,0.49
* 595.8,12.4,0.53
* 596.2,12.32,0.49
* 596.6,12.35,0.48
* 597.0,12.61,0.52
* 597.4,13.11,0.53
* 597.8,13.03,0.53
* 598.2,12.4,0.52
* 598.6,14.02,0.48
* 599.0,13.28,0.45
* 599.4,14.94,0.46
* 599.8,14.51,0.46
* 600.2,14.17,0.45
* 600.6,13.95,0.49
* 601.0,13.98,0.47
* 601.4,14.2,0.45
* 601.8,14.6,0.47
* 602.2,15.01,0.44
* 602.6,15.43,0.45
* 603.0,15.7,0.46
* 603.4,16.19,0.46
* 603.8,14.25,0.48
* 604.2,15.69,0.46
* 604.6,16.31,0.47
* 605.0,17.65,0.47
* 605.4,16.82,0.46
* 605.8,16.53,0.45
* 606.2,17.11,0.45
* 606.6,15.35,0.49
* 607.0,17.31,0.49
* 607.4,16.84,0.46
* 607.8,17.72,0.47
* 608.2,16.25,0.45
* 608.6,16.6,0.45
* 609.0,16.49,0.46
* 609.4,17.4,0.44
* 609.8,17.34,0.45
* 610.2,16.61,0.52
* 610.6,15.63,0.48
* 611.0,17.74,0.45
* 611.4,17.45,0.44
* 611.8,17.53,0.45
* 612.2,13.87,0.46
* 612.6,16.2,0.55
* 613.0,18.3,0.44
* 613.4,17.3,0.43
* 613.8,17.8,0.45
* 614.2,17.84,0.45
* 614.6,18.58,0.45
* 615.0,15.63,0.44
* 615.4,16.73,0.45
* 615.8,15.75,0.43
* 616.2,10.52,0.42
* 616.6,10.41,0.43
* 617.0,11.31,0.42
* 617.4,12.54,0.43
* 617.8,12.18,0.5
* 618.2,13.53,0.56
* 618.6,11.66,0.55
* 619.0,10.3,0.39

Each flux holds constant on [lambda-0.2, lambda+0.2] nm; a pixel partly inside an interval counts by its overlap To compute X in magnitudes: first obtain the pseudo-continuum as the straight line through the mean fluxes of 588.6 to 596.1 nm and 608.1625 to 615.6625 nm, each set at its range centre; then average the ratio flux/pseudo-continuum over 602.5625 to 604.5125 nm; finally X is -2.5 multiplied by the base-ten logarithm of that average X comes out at -0.11 mag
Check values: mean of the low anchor 10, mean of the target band 15.5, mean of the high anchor 16.9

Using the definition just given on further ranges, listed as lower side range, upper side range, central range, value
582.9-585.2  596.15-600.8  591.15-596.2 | 0.19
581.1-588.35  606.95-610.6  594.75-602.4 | 0.16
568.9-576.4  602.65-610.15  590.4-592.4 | 0.46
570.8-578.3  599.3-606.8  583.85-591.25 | 0.41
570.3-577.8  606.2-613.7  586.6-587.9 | 0.34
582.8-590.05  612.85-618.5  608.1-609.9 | -0.19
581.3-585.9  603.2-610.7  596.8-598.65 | 0.22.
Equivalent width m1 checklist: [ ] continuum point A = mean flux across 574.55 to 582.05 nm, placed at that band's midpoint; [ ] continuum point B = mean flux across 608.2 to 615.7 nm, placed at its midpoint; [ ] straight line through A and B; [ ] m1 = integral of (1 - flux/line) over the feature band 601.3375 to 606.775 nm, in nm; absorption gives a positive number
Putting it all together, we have 0.30 nm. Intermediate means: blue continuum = 16.2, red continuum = 16.9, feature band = 15.8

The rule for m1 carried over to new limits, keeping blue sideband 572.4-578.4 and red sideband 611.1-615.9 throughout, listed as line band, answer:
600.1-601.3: 0.19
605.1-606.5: 0.00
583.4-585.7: 0.18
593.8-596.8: 0.73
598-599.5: 0.27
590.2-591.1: 0.37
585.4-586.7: 0.26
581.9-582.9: 0.09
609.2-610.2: -0.02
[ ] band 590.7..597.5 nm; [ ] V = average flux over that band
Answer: 11.8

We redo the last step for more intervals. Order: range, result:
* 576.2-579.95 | 15.9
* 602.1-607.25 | 16.1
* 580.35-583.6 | 15.5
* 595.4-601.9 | 13.4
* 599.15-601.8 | 14.3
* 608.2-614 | 16.9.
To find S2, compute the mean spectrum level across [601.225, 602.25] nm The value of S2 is 14.6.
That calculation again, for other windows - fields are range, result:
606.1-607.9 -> 16.8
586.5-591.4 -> 8.84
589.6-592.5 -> 9.3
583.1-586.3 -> 14.7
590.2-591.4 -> 9.8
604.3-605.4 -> 16.8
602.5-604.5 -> 15.5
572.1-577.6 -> 16.1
